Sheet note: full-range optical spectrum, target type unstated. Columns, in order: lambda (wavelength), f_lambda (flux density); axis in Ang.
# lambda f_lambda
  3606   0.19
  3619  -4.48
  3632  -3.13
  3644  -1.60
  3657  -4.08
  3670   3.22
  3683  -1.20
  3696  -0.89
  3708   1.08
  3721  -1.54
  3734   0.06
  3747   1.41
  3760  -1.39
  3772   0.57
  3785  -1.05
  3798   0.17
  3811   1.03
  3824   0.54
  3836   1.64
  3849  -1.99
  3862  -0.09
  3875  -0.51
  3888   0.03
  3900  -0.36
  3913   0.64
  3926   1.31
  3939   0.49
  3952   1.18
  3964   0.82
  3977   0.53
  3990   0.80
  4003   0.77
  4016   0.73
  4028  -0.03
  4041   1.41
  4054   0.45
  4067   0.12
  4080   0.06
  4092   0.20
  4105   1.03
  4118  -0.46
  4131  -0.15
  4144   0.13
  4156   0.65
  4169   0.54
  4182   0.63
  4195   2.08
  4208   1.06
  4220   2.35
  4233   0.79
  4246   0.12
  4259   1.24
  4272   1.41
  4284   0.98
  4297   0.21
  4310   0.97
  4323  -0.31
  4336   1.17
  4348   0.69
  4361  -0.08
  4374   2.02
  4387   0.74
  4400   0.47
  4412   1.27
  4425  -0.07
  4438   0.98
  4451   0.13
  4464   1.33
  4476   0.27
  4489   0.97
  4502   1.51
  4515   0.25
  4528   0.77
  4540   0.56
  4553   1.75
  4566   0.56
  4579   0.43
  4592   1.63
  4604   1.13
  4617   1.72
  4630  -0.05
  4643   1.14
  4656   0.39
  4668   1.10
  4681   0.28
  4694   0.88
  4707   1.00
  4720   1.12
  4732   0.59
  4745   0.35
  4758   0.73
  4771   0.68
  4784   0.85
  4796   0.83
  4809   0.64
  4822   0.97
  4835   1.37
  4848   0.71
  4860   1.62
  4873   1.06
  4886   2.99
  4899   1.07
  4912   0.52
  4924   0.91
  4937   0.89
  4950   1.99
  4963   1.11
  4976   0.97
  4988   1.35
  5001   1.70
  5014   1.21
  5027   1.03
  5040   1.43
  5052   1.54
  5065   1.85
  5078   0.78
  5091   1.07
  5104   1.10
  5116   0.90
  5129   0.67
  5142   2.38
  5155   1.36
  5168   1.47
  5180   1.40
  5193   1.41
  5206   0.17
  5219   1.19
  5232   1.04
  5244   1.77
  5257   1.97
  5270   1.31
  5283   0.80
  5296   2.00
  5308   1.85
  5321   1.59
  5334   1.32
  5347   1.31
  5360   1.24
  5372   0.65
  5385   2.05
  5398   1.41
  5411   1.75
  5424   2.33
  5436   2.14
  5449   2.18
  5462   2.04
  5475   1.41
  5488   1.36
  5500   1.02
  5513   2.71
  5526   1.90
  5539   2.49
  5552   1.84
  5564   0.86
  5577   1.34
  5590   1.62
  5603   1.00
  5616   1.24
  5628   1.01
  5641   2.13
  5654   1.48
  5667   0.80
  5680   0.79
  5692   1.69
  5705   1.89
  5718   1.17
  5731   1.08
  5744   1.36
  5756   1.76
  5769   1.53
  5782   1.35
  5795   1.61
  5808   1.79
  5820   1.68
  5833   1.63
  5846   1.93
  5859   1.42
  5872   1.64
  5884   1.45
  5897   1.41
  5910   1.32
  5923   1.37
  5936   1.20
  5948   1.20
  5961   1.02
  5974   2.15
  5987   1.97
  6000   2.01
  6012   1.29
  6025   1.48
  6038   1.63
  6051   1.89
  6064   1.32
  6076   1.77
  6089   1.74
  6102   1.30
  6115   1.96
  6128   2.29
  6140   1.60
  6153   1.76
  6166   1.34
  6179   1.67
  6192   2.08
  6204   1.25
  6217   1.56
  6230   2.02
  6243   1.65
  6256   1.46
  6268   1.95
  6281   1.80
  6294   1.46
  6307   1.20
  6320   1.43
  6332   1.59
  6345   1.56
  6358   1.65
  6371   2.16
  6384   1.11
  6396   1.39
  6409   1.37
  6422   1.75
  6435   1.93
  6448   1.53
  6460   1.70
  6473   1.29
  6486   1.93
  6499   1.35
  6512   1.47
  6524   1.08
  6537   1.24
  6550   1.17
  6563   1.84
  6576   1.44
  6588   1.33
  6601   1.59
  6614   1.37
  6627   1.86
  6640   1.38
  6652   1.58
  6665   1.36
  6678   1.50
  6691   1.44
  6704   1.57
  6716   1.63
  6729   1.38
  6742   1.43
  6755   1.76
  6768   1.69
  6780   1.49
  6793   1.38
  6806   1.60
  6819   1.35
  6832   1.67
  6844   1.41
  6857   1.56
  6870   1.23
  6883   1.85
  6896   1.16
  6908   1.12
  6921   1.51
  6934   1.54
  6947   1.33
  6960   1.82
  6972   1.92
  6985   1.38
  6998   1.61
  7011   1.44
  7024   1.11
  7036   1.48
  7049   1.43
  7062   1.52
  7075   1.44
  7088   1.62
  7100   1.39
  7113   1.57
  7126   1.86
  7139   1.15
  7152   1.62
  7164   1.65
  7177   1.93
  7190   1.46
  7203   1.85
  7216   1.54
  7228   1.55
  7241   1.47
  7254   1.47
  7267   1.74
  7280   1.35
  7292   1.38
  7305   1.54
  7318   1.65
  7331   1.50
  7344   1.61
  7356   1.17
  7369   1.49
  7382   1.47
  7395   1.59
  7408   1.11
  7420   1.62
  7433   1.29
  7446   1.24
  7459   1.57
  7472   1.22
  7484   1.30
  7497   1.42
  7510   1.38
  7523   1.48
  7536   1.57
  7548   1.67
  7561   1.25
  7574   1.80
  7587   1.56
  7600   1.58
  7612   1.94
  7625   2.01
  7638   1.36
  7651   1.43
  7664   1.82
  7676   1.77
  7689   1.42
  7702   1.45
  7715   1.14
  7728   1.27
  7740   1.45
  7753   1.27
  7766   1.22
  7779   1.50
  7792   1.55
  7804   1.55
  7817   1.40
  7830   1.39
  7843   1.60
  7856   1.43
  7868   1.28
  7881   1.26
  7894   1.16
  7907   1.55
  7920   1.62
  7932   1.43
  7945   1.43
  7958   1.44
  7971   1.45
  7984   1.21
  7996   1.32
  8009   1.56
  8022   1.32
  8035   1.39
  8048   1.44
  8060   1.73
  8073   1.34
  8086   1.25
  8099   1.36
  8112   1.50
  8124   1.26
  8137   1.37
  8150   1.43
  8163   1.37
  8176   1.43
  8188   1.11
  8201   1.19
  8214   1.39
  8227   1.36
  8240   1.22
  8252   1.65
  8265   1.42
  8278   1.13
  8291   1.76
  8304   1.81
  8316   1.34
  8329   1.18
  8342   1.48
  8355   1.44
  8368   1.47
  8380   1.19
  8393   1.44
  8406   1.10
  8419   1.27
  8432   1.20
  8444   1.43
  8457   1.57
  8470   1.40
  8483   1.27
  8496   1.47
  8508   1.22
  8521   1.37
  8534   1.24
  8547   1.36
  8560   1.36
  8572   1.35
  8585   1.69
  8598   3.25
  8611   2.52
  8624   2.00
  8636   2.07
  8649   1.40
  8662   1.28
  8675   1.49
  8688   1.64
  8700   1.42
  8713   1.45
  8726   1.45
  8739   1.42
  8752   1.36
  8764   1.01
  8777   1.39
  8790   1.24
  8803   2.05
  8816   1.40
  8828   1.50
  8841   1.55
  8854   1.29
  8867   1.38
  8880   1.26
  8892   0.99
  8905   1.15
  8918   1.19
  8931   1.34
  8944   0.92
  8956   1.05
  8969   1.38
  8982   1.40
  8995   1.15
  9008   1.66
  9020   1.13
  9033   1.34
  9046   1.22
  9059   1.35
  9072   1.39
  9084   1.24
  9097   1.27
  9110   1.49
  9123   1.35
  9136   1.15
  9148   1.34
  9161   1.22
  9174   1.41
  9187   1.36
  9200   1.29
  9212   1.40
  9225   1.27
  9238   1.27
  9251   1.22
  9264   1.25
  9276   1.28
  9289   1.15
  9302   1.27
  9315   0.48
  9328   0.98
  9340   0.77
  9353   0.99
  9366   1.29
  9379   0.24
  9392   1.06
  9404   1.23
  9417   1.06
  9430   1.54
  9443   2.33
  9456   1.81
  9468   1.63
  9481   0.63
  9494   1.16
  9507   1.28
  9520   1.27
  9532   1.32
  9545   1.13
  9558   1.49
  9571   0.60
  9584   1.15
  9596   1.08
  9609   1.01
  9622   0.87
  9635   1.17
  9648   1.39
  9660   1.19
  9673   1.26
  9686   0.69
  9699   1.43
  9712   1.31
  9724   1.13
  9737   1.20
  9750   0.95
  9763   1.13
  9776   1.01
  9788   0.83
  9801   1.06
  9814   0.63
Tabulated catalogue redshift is 0.311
